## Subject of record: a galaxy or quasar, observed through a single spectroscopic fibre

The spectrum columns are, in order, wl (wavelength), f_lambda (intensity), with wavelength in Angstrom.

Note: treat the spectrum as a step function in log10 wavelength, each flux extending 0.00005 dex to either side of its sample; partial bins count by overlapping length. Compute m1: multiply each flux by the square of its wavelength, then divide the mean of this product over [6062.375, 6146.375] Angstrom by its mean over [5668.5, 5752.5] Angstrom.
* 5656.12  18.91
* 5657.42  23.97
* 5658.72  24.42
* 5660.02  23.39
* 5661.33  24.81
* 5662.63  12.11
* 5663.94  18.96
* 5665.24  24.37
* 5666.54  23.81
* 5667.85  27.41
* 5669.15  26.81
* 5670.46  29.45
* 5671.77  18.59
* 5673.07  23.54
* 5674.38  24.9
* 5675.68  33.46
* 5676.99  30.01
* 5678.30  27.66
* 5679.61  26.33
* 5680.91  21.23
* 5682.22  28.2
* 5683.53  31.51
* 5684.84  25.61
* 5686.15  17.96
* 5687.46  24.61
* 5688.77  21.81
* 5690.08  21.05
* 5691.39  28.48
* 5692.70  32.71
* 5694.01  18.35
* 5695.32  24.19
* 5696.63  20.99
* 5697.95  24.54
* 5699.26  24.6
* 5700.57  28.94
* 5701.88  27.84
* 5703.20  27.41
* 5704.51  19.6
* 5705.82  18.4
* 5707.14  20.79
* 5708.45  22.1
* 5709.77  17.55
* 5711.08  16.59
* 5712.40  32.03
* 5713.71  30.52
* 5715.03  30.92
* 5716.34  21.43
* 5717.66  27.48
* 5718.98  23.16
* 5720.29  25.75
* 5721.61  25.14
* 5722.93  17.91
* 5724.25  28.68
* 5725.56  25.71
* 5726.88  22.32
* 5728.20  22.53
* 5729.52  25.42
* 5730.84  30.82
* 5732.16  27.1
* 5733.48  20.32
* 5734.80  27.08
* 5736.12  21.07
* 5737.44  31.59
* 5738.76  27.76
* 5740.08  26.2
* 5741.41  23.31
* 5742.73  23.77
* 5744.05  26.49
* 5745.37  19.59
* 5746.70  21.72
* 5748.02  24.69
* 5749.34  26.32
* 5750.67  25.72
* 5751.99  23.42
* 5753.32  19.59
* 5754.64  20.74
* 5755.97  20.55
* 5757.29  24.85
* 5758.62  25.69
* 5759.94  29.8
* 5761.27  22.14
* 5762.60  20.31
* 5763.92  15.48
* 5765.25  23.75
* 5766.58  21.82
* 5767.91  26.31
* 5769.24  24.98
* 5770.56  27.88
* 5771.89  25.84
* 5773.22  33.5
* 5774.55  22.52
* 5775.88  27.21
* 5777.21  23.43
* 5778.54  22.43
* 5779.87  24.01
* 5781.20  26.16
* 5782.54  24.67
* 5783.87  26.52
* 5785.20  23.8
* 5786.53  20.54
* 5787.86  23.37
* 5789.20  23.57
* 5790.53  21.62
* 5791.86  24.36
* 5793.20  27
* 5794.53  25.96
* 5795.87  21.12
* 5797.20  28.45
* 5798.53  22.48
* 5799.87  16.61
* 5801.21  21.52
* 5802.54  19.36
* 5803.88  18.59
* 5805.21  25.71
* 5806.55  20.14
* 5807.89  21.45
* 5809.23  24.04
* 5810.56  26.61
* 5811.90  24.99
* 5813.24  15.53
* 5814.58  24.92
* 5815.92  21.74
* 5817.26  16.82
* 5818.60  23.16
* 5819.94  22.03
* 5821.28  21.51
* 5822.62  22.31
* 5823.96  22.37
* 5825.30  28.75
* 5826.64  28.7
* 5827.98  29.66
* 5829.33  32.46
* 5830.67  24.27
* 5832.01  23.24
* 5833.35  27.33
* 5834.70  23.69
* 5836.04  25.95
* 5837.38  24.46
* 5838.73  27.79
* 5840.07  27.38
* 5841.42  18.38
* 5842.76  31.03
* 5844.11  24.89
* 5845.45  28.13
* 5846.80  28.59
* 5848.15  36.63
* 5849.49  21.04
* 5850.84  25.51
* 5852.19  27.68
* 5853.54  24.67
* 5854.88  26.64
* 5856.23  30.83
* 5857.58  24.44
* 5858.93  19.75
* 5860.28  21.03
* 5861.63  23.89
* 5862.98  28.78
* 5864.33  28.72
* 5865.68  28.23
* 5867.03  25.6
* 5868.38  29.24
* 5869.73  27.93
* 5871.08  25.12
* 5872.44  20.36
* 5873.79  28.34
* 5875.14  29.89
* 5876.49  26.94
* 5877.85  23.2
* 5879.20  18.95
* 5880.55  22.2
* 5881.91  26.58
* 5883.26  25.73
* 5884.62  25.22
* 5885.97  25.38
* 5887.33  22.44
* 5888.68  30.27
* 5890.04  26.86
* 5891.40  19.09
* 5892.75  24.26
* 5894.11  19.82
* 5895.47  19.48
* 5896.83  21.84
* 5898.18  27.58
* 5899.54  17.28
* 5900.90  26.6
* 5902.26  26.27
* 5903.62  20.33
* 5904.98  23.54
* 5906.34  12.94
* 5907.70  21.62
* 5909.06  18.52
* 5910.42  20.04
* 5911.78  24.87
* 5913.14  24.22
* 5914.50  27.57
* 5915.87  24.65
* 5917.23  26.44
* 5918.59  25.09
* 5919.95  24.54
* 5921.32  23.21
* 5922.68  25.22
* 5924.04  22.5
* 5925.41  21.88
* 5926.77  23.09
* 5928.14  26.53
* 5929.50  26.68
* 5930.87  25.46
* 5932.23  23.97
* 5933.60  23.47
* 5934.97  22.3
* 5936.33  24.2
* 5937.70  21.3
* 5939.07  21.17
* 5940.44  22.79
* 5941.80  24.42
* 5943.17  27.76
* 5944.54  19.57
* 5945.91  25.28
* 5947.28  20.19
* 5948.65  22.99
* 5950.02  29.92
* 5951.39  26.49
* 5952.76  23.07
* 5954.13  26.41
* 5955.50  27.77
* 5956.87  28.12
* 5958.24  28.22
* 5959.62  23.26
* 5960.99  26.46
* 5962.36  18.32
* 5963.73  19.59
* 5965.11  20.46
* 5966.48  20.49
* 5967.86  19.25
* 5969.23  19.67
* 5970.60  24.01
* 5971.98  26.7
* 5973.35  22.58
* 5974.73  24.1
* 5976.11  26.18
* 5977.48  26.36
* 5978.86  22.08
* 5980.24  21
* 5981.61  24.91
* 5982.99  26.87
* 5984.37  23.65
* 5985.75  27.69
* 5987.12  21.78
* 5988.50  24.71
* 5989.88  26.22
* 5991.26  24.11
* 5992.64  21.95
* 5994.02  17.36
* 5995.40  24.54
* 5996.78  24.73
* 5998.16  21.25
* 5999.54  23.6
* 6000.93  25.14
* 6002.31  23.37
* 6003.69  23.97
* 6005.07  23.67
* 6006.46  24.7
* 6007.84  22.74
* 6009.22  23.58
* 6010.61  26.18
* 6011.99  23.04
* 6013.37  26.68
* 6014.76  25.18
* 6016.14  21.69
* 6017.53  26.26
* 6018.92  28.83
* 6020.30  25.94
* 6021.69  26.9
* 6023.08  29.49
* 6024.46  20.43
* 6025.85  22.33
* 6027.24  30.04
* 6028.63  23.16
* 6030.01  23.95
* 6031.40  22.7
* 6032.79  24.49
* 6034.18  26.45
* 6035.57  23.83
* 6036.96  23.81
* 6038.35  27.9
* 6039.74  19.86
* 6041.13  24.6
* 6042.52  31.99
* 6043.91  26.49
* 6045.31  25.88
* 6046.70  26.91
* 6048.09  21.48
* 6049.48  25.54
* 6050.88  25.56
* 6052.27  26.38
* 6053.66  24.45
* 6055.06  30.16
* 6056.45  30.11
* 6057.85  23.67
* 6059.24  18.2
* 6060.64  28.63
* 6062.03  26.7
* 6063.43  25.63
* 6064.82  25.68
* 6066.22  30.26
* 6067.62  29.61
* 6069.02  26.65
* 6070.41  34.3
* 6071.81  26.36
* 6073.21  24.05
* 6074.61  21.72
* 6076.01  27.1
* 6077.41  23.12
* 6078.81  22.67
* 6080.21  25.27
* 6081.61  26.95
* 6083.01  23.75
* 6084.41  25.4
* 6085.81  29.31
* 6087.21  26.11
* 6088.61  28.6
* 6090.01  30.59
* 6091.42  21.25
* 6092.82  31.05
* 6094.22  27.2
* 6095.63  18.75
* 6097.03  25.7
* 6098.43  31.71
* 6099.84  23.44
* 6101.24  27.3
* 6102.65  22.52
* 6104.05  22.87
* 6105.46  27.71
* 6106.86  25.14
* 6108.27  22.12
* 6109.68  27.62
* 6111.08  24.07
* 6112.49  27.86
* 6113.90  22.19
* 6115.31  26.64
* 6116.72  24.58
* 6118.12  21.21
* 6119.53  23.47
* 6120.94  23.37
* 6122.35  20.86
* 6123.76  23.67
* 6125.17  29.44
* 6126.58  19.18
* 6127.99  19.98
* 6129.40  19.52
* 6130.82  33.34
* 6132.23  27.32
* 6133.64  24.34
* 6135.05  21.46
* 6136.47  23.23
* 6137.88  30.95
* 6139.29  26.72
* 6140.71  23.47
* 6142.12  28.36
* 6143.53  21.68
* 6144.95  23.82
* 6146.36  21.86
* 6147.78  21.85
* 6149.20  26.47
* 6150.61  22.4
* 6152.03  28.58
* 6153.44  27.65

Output 1.17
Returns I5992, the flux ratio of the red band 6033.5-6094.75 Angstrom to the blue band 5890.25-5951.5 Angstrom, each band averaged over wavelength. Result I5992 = 1.12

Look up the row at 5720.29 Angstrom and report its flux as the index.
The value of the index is 25.75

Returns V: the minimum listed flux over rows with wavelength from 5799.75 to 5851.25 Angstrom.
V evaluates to 15.53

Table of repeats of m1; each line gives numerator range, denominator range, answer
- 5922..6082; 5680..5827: 1.12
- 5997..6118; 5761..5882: 1.12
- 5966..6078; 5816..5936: 1.06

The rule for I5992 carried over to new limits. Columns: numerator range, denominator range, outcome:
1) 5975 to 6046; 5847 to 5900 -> 0.98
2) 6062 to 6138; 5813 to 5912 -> 1.03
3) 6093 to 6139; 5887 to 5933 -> 1.06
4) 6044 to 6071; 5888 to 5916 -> 1.17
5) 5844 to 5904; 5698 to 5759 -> 1.03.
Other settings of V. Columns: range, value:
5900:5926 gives 12.94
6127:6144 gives 19.52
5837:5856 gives 18.38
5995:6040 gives 19.86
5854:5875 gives 19.75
